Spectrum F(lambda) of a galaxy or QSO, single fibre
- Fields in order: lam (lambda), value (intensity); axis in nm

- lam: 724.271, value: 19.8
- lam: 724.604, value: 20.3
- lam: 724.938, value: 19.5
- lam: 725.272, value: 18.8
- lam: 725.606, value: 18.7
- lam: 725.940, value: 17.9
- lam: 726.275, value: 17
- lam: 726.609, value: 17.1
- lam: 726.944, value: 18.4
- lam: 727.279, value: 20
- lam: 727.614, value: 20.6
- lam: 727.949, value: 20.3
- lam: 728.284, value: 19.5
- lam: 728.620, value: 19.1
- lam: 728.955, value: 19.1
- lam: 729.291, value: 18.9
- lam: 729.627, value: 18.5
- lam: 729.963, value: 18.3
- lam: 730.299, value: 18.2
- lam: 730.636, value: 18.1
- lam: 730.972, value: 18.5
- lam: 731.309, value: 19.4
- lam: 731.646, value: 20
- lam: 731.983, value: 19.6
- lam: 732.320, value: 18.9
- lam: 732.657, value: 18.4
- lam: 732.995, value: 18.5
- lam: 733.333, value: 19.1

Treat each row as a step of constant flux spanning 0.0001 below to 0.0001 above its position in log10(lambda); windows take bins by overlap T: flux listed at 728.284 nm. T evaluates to 19.5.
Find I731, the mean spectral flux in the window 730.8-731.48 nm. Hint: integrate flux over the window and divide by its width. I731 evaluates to 19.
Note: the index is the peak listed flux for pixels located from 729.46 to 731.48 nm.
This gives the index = 19.4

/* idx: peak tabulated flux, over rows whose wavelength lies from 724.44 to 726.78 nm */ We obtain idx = 20.3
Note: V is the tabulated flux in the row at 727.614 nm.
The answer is 20.6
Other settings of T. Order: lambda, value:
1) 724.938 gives 19.5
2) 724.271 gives 19.8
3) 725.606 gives 18.7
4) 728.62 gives 19.1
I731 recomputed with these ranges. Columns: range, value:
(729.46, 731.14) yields 18.3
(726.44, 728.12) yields 19.3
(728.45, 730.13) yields 18.8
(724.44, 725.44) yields 19.5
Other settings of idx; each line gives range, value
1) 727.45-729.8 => 20.6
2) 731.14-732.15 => 20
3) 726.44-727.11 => 18.4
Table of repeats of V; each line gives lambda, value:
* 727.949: 20.3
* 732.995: 18.5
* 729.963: 18.3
